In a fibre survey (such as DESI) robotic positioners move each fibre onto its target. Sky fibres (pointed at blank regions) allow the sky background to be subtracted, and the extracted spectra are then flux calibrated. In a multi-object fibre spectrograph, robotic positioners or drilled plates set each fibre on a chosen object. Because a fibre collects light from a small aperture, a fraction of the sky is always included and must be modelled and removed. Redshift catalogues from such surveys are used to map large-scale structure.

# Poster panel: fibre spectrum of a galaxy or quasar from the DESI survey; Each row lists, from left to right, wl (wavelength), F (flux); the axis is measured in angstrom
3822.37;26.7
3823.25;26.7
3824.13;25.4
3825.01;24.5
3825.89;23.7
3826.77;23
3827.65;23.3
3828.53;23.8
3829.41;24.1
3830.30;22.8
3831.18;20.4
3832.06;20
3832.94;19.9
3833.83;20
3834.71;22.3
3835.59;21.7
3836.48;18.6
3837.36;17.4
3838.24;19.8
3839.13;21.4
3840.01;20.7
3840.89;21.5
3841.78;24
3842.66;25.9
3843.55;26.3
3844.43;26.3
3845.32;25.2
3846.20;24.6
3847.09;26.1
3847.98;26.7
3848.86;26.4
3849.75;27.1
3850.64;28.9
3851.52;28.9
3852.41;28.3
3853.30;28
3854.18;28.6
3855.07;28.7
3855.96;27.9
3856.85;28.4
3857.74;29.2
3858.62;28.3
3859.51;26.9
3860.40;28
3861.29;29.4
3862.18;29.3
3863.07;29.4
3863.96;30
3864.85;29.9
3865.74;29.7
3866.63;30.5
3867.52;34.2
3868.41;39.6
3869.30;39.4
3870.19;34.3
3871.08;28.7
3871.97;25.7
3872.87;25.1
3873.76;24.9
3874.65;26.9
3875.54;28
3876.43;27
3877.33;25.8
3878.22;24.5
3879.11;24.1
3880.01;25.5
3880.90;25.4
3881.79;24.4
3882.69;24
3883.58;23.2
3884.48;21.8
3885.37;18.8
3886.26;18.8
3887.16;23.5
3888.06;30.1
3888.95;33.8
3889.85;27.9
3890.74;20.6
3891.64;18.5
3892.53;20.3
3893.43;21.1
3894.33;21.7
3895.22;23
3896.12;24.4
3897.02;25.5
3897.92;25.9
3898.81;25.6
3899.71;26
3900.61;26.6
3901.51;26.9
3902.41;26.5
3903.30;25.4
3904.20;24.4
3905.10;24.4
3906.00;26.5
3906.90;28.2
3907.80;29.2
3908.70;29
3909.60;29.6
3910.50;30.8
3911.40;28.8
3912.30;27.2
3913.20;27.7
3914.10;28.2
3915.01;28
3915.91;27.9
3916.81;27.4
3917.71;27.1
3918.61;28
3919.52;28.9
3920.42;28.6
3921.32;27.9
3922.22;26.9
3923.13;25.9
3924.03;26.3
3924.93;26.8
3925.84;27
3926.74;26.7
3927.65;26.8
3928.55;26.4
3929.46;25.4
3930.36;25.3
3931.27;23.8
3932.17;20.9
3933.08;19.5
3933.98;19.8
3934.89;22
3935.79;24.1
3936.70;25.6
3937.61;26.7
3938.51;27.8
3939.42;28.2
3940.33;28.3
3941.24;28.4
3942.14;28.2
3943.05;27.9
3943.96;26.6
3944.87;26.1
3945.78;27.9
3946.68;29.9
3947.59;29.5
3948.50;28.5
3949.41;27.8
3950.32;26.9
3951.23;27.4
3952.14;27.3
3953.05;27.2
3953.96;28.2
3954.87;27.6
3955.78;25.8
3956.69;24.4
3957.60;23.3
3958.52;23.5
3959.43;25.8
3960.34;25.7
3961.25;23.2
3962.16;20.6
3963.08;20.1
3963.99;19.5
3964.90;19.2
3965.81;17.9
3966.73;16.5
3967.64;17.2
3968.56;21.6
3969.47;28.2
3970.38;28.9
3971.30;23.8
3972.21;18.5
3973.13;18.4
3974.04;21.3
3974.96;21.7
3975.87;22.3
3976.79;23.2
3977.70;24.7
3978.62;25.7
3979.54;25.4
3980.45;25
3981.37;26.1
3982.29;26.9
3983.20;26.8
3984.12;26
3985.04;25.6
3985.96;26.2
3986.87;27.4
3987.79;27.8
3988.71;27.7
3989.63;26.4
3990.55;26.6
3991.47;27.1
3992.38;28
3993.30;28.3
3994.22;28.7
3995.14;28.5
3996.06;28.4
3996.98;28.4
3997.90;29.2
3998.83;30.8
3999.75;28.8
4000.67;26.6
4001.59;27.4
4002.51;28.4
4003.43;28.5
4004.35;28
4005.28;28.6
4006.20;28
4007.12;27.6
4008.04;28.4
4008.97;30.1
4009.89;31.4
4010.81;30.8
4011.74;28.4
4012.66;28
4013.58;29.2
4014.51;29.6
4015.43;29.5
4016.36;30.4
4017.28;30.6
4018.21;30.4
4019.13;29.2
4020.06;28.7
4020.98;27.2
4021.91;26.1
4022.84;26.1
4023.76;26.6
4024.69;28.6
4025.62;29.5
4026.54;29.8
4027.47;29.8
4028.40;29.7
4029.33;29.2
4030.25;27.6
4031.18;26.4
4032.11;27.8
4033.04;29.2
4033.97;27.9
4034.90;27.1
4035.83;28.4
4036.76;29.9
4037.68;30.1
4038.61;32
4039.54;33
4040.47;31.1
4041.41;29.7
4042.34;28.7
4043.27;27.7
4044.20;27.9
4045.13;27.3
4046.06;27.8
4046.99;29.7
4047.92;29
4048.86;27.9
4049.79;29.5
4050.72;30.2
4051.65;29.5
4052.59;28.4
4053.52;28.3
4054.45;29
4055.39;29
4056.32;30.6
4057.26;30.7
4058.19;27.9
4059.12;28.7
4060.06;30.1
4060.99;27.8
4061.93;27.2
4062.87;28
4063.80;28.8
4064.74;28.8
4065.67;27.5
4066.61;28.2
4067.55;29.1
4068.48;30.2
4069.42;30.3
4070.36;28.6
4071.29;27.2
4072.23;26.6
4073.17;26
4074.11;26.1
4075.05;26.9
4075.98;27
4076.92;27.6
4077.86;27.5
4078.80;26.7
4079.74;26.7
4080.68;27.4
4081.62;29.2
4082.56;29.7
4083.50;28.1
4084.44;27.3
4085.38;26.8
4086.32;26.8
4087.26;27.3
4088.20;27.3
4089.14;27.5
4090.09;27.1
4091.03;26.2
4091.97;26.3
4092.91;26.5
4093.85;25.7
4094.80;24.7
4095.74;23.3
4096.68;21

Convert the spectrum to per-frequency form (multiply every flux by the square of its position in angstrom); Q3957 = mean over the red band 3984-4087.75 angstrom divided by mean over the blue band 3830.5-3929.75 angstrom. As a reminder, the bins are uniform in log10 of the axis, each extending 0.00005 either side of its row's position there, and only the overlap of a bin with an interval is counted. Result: 1.17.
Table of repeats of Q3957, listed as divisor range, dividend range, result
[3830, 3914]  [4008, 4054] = 1.21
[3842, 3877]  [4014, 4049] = 1.10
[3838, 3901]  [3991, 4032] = 1.17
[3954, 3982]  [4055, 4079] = 1.29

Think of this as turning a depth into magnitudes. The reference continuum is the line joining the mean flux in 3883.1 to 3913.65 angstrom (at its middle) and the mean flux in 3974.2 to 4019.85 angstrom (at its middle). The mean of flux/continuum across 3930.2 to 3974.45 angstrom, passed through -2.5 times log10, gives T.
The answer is 0.09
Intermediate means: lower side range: 25.4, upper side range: 27.7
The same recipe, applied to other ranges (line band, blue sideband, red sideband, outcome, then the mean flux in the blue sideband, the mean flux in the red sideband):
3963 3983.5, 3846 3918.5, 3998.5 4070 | 0.24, 27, 28.9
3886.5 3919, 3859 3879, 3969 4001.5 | 0.09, 29.3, 26.1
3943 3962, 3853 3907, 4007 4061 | 0.05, 26.7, 29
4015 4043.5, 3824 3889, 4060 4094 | -0.07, 25.9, 27.6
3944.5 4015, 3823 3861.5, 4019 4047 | 0.06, 24.7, 28.7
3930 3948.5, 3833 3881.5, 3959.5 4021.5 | 0.02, 26.8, 26.2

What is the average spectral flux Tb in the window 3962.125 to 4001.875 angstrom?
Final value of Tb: 24.9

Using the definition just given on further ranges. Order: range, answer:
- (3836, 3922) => 26.5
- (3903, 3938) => 26.4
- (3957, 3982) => 22.5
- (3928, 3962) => 25.9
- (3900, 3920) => 27.6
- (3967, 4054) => 27.6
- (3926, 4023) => 26.2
